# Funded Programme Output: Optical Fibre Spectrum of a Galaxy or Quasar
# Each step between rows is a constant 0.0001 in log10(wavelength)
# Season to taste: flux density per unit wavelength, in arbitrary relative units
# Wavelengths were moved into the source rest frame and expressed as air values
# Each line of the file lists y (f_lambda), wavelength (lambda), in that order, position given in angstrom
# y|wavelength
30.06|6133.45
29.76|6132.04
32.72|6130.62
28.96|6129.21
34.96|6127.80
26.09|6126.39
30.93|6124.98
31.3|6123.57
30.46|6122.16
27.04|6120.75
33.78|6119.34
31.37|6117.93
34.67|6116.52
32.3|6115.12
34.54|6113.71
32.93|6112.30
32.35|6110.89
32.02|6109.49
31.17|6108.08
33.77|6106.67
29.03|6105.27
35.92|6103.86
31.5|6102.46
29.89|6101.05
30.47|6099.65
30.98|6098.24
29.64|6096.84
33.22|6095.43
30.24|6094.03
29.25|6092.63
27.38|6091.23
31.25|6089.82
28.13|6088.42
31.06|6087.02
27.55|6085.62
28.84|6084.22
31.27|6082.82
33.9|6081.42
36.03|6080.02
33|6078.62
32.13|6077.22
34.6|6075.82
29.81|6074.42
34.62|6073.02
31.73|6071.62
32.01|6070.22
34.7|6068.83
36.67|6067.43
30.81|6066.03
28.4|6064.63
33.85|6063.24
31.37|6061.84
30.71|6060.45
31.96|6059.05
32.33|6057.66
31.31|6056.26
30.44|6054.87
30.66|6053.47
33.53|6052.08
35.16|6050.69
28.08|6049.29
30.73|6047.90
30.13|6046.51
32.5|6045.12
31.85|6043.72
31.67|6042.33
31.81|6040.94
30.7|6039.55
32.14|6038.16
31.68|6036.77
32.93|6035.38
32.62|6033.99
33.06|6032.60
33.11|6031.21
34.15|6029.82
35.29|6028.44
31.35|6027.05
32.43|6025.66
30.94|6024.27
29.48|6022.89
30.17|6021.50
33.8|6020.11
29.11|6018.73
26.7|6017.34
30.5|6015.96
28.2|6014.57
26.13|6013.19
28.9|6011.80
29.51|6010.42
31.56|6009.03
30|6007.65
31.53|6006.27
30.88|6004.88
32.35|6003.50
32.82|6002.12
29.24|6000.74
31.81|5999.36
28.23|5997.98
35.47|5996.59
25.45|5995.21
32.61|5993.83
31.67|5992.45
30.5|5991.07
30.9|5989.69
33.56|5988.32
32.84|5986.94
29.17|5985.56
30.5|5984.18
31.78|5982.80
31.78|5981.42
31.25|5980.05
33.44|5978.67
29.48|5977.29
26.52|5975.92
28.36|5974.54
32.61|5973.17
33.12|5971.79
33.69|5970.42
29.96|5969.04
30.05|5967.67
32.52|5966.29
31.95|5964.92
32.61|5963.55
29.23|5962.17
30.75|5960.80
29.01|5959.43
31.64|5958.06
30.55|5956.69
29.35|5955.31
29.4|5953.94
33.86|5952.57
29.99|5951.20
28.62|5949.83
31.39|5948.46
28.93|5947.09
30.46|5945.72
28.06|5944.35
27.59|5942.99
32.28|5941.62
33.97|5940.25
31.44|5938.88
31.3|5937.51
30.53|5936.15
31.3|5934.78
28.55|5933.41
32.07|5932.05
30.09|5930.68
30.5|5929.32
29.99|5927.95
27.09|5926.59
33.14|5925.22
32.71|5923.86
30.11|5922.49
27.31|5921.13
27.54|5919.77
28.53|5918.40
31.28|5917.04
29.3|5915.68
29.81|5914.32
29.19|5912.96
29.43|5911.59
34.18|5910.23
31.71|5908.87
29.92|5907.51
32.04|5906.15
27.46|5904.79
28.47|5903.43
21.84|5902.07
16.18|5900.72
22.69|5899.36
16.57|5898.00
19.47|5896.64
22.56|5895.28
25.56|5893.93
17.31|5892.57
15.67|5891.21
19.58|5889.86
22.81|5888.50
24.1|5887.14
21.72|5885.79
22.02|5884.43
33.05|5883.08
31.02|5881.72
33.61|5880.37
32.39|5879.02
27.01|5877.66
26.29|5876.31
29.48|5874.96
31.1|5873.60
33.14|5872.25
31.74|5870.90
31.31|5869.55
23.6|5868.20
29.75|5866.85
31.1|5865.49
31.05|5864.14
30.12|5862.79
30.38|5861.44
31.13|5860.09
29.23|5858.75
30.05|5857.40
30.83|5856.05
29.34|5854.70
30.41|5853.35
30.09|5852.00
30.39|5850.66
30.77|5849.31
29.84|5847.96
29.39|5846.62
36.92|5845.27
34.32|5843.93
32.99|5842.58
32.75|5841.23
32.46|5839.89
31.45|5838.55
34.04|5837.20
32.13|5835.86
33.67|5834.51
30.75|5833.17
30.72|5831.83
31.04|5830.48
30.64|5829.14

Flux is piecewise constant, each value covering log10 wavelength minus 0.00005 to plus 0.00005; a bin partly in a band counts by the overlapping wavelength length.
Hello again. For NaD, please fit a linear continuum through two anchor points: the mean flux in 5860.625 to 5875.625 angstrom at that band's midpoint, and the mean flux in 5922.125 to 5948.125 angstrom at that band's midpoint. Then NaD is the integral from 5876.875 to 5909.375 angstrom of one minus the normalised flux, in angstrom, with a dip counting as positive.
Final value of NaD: 6.0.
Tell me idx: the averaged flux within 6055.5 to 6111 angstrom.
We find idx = 31.6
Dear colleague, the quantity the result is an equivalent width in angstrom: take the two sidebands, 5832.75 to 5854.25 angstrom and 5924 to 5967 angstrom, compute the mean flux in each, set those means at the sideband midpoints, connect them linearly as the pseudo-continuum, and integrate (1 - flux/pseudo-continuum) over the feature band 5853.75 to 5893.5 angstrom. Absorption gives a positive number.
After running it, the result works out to 4.6 angstrom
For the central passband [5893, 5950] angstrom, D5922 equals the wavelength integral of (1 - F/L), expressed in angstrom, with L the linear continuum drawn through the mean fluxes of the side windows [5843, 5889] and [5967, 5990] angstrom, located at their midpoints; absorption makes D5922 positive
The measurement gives 3.5 angstrom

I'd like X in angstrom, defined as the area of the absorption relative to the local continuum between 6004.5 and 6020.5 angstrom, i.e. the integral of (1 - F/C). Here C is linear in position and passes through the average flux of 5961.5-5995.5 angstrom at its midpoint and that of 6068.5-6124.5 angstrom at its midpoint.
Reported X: 0.8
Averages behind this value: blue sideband 31.1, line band 29.6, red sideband 31.6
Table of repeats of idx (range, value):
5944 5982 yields 30.7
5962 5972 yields 31.7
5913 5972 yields 30.5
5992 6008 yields 31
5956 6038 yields 31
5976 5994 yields 31.3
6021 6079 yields 32.1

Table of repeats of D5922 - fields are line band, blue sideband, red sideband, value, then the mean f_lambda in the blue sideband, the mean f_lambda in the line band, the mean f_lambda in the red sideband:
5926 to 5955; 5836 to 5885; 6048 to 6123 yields 0.66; 30.7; 30.4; 31.7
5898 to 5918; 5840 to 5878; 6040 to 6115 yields 2.01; 30.6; 27.7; 31.7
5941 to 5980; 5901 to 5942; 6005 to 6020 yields -1.08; 30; 30.6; 29.5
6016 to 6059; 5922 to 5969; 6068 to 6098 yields -0.65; 30.6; 31.7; 31.5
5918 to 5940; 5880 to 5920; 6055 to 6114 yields -2.93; 25.7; 30.2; 31.7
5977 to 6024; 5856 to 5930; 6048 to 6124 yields -1.14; 27.7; 30.6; 31.7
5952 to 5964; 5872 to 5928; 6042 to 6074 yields -0.78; 26.9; 30.6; 31.9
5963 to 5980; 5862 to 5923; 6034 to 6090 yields -1.09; 27.1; 31.2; 31.8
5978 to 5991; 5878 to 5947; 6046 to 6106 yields -0.99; 27.7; 31.6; 31.5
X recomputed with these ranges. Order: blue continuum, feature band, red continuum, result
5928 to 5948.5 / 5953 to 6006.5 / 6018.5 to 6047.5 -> 0.3 angstrom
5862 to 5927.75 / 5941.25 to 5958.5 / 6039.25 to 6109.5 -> -0.9 angstrom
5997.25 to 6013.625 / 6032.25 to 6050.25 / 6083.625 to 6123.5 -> -0.6 angstrom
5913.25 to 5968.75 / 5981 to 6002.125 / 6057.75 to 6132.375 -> -0.2 angstrom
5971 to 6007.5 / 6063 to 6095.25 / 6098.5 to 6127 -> -0.2 angstrom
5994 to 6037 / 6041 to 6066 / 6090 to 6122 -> -0.2 angstrom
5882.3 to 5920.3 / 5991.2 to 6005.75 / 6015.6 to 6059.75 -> -0.6 angstrom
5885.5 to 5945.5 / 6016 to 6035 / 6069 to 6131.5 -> -1.2 angstrom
